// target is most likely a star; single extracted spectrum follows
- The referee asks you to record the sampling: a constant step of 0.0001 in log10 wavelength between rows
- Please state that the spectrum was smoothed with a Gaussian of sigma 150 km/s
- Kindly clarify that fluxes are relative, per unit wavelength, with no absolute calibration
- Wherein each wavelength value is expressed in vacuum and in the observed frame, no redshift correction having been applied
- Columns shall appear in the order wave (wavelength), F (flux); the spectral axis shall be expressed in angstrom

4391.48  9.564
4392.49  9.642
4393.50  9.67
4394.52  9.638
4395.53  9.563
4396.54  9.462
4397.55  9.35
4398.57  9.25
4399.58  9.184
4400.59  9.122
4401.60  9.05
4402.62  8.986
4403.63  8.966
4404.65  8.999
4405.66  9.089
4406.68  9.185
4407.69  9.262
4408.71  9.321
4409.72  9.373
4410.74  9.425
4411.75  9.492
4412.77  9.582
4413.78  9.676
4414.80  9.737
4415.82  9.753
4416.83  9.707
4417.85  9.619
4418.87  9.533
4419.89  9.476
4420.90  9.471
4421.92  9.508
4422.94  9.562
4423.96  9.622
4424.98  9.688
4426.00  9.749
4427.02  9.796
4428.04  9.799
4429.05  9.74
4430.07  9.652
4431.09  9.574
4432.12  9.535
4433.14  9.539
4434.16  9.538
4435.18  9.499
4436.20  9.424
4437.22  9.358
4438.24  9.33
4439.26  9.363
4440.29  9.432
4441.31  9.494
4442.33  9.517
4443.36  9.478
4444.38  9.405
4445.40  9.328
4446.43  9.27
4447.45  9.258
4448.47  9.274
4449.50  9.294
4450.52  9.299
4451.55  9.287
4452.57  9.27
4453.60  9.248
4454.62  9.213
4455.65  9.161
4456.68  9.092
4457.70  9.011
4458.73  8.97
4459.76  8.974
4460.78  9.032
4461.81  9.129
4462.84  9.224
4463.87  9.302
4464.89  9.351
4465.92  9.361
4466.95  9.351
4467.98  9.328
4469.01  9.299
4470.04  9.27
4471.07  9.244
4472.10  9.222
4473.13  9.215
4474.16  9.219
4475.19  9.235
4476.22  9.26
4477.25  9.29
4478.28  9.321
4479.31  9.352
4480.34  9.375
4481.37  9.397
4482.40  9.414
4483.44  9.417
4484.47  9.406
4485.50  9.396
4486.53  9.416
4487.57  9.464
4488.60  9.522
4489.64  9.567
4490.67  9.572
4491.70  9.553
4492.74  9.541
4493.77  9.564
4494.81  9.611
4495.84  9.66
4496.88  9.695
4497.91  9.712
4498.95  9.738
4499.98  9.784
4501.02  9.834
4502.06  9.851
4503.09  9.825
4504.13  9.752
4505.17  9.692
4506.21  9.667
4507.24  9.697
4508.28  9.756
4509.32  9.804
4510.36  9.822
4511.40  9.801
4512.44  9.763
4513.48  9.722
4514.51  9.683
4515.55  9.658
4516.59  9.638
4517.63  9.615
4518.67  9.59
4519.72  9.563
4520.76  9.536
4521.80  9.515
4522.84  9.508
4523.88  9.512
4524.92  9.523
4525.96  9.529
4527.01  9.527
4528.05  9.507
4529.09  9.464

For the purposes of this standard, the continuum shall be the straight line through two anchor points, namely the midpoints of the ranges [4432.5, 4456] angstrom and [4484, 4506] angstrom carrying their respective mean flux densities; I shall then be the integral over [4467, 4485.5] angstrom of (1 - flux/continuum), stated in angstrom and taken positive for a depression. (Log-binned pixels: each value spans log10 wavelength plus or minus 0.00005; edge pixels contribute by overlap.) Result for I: 0.4 angstrom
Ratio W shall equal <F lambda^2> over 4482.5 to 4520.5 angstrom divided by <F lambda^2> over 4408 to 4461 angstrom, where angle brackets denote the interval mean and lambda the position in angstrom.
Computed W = 1.05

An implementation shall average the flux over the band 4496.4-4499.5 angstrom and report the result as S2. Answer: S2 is 9.74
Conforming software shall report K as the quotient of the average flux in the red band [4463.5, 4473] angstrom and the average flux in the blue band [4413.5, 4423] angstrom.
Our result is 1.0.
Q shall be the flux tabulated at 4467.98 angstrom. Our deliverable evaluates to 9.328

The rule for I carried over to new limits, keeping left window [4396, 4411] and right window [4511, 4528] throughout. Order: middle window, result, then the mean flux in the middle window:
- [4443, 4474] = 0.5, 9.24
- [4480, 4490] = 0.0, 9.43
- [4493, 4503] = -0.2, 9.72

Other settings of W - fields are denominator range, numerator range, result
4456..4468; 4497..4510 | 1.08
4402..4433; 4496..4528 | 1.06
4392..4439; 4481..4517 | 1.06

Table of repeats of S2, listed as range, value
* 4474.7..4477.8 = 9.27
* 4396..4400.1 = 9.32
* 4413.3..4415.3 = 9.69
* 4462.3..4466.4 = 9.31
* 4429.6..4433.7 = 9.56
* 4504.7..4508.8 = 9.71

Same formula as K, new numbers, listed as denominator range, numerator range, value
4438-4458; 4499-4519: 1.05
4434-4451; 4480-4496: 1.01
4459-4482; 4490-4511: 1.05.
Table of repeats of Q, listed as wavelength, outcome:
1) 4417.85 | 9.619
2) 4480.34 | 9.375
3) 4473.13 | 9.215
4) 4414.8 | 9.737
